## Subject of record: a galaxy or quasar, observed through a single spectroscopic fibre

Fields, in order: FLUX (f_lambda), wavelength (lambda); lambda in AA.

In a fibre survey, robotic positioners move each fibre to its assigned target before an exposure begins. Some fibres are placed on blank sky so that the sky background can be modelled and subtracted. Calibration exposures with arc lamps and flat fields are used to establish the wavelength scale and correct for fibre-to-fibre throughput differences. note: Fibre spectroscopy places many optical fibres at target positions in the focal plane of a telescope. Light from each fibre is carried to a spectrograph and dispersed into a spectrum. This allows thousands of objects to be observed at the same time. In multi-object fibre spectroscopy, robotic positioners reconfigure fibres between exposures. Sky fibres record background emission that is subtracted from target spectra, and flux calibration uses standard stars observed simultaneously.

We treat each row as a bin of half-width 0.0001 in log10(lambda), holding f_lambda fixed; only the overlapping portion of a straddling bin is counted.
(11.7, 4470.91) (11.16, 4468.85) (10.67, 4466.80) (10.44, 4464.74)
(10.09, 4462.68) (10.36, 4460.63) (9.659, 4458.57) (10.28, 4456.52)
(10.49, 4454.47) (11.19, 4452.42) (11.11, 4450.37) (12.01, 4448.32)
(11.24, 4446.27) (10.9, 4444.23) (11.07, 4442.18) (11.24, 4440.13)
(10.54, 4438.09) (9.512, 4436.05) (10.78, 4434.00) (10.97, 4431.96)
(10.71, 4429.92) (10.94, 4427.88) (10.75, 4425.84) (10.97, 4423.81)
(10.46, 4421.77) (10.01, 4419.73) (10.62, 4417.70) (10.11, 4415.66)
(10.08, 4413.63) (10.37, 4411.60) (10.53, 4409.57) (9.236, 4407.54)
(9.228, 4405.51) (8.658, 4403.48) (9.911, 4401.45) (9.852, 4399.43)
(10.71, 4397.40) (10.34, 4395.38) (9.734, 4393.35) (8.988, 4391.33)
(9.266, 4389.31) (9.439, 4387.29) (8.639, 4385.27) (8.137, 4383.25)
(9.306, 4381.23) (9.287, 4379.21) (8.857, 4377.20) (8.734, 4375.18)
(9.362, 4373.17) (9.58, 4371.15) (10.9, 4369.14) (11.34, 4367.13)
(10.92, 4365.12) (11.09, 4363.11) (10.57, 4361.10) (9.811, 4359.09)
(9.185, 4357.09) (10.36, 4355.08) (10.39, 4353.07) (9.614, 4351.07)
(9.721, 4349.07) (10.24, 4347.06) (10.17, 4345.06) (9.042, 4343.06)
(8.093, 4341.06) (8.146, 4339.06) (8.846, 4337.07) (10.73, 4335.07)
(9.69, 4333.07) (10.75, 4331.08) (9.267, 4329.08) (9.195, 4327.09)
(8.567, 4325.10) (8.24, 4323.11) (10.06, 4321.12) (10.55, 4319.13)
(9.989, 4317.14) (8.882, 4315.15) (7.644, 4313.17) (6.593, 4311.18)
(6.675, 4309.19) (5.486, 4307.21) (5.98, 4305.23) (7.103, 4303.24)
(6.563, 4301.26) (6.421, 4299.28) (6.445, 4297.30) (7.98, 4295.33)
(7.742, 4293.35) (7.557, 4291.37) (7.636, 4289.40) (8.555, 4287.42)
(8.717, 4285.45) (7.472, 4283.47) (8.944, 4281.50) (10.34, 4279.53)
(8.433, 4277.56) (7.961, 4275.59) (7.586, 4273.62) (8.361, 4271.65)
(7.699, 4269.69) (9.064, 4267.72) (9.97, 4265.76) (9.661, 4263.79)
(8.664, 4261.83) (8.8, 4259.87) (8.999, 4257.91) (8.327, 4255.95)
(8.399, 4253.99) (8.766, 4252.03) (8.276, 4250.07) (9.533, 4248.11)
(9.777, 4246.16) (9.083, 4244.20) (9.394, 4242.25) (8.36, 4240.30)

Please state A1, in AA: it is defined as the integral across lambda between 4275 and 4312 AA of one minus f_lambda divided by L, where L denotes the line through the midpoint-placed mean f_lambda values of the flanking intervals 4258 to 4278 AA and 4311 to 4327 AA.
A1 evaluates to 5.4 AA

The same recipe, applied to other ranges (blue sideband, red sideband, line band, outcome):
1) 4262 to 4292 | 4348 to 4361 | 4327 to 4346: 0.4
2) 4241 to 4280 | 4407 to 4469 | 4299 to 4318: 4.4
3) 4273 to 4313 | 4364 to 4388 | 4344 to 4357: -1.6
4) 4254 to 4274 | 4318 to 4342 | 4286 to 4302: 2.8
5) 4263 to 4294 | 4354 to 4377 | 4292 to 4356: 5.3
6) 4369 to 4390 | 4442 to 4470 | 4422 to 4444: -1.0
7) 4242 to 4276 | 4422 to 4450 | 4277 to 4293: 1.2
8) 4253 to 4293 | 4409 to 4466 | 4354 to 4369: -1.3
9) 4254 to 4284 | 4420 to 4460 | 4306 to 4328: 2.3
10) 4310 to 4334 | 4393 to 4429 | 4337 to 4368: -1.3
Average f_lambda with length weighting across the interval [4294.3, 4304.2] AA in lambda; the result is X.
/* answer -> 6.91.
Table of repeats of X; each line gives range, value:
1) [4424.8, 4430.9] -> 10.8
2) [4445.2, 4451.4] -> 11.5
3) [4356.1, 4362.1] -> 9.86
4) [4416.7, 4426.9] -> 10.6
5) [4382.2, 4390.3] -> 8.87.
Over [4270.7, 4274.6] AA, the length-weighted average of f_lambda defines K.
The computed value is 7.97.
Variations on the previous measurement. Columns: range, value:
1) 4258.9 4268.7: 9.24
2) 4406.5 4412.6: 10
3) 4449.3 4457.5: 10.8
